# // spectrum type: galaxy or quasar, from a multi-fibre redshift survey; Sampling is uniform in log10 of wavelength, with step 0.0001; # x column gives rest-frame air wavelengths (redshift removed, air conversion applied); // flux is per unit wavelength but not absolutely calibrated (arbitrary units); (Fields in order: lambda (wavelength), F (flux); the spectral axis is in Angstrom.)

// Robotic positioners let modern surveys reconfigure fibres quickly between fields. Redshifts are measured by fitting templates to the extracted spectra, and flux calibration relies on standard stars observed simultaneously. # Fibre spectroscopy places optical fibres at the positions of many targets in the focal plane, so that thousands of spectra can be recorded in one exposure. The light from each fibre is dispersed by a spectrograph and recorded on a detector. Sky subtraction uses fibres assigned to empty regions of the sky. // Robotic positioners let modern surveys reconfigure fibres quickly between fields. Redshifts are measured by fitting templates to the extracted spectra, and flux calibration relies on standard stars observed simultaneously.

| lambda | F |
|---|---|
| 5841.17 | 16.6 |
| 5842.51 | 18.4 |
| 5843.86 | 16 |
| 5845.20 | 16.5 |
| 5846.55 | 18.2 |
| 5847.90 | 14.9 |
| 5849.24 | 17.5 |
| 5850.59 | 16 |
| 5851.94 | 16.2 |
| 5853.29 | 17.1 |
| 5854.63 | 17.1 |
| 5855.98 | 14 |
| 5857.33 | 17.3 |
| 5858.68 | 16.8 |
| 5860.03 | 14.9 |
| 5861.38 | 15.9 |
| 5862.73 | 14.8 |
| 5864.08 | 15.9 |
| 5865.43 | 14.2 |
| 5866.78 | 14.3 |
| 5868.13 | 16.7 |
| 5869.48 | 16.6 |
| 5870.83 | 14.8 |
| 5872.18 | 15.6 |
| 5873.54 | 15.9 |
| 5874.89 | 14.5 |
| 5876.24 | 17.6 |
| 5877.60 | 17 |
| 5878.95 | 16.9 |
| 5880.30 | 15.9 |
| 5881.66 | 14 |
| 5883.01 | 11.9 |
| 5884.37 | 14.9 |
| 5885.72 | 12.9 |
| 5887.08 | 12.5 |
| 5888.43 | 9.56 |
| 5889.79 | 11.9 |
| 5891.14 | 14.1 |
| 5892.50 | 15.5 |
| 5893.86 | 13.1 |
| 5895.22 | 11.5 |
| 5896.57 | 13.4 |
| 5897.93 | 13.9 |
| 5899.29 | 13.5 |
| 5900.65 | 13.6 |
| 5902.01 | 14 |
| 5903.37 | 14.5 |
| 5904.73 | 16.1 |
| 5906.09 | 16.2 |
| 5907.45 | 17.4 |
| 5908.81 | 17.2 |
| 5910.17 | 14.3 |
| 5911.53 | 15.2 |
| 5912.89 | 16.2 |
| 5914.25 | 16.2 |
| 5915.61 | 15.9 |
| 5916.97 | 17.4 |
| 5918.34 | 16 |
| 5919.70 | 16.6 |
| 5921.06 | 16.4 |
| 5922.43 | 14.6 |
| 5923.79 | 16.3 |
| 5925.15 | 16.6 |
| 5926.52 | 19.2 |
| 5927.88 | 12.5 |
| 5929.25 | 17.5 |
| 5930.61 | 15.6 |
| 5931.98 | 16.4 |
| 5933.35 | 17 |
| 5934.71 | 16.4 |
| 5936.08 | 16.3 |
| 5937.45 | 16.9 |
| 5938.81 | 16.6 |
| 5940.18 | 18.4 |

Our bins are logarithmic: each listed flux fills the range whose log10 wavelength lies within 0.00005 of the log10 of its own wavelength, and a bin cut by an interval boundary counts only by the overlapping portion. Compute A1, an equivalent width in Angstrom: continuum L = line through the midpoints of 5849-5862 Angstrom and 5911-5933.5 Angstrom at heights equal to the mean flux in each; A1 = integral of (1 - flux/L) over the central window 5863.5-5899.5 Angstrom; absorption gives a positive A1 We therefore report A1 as 4.0 Angstrom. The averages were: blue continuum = 16.2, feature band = 14.4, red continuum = 16.2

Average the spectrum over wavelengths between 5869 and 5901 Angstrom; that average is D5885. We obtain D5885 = 14.2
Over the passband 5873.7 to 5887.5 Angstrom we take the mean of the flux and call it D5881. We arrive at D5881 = 14.9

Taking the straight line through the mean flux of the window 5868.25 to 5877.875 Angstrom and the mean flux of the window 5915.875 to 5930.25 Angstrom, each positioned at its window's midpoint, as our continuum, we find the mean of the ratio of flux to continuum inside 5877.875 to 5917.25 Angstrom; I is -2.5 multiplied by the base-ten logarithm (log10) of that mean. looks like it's 0.118 mag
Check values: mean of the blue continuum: 16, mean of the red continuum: 16.3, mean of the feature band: 14.5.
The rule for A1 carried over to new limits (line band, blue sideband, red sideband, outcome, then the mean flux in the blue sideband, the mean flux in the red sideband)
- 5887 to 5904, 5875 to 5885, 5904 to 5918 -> 2.83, 15.4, 16.2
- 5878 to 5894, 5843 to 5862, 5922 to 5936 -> 2.58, 16.3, 16.2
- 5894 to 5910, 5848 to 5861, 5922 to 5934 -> 1.61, 16.3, 16.2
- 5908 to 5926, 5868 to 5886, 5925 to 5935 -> 0.04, 15.4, 16.4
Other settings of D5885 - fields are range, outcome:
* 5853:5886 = 15.5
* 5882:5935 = 15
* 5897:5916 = 15.3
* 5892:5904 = 13.6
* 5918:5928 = 16.2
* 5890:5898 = 13.5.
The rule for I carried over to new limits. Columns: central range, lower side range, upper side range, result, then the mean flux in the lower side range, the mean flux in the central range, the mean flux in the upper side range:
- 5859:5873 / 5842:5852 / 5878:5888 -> -0.01 mag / 16.7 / 15.4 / 14.1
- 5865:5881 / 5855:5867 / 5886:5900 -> -0.10 mag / 15.4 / 15.9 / 12.9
